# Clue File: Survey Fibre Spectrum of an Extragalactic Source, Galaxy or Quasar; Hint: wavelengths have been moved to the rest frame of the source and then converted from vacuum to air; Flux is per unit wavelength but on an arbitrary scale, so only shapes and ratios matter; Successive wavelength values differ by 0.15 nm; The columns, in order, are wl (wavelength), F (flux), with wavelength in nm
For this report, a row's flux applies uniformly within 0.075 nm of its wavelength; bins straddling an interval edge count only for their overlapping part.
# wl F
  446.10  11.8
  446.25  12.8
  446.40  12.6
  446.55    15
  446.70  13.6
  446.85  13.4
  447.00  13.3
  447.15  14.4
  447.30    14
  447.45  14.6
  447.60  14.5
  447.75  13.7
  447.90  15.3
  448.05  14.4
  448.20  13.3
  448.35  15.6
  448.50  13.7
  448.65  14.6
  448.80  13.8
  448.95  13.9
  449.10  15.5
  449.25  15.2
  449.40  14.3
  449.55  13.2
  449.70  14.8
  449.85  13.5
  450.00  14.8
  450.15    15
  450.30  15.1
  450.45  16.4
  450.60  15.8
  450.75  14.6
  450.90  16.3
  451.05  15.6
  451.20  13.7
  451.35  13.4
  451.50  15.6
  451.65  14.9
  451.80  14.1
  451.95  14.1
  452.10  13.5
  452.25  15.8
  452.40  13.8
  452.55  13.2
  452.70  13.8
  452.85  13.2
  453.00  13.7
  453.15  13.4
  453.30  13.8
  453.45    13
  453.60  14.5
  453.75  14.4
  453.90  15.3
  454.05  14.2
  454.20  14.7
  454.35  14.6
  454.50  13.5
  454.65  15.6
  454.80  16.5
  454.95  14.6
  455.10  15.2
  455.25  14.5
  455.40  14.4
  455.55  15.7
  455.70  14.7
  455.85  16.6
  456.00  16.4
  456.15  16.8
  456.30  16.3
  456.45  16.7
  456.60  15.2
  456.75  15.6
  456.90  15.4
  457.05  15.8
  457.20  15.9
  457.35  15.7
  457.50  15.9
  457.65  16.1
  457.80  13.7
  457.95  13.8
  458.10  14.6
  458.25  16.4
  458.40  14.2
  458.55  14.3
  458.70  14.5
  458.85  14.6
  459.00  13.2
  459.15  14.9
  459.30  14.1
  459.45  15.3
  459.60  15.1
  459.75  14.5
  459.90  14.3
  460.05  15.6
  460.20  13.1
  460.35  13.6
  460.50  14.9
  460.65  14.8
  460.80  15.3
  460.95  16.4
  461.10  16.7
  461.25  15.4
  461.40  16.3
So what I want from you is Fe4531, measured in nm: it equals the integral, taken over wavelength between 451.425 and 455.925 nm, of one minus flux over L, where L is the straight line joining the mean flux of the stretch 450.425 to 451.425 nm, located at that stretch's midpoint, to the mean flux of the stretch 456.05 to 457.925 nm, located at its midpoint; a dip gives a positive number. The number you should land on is 0.25 nm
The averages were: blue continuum 15.1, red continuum 15.7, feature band 14.5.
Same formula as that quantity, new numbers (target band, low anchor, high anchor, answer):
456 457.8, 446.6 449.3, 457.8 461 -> -0.17 nm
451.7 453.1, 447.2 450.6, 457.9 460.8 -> 0.06 nm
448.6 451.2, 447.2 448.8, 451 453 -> -0.10 nm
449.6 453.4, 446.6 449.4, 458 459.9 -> -0.02 nm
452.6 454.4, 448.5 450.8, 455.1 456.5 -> 0.15 nm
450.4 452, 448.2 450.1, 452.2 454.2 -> -0.09 nm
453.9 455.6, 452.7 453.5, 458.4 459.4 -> -0.14 nm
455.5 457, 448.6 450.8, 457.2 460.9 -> -0.12 nm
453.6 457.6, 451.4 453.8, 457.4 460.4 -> -0.30 nm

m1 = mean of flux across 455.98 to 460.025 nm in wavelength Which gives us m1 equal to 15.1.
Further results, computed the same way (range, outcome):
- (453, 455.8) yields 14.6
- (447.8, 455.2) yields 14.5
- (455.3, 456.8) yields 15.8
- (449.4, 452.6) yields 14.6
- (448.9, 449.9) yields 14.4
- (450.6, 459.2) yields 14.8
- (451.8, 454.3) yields 14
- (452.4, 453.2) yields 13.5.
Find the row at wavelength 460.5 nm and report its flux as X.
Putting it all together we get 14.9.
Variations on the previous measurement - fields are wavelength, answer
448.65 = 14.6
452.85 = 13.2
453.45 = 13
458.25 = 16.4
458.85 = 14.6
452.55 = 13.2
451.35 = 13.4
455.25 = 14.5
